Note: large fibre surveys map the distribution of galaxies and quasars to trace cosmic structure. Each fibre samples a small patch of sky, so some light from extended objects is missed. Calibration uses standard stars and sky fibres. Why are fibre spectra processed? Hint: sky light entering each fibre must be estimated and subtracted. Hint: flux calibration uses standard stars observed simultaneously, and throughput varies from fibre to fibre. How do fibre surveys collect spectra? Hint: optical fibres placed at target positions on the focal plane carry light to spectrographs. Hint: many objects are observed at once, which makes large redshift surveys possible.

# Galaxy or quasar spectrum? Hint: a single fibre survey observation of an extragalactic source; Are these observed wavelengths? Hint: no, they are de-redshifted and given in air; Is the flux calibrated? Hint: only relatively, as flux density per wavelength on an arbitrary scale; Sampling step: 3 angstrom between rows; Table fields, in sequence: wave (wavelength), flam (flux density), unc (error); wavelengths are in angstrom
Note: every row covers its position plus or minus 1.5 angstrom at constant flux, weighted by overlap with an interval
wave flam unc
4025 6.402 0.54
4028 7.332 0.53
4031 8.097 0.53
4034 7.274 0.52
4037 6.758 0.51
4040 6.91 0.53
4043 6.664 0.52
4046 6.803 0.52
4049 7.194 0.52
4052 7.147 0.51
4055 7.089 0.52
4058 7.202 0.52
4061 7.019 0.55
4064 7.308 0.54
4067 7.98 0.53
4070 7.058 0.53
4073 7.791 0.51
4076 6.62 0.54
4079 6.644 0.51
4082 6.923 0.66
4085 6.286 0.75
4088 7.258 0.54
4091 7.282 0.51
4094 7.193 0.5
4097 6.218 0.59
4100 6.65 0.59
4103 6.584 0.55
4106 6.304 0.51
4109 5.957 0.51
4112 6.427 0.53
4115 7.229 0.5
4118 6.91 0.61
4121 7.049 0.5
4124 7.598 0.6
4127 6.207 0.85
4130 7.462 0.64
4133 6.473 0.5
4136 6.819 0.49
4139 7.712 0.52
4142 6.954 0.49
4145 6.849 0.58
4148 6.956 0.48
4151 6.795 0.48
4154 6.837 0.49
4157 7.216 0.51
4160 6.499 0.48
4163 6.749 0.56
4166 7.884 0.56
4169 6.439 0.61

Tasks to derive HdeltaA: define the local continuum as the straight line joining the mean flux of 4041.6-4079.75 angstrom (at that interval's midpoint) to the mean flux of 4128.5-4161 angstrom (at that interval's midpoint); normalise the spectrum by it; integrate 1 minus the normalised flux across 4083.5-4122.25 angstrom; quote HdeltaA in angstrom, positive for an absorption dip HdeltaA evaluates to 1.8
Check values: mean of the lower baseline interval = 7.13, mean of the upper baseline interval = 6.97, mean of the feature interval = 6.72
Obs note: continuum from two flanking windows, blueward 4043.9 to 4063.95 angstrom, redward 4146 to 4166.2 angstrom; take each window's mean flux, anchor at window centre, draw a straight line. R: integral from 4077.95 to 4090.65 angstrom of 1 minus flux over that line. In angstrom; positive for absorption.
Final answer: 0.4 angstrom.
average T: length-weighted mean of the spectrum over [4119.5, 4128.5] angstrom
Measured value 6.95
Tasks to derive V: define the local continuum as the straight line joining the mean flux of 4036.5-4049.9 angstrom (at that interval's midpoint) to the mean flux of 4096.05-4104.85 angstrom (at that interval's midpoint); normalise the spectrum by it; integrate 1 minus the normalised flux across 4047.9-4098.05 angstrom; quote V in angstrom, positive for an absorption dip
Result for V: -3.1 angstrom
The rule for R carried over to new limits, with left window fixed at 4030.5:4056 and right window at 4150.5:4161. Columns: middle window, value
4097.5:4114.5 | 1.28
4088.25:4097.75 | -0.03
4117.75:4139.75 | -0.34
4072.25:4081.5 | 0.08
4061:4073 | -0.71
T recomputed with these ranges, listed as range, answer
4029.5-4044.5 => 7.14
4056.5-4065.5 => 7.18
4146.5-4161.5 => 6.86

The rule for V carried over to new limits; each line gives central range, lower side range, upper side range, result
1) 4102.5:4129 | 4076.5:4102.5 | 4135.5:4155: 0.7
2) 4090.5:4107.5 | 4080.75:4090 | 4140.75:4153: 0.5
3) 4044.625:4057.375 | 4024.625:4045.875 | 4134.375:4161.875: 0.0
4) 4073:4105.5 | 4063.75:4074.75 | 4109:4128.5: 2.0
